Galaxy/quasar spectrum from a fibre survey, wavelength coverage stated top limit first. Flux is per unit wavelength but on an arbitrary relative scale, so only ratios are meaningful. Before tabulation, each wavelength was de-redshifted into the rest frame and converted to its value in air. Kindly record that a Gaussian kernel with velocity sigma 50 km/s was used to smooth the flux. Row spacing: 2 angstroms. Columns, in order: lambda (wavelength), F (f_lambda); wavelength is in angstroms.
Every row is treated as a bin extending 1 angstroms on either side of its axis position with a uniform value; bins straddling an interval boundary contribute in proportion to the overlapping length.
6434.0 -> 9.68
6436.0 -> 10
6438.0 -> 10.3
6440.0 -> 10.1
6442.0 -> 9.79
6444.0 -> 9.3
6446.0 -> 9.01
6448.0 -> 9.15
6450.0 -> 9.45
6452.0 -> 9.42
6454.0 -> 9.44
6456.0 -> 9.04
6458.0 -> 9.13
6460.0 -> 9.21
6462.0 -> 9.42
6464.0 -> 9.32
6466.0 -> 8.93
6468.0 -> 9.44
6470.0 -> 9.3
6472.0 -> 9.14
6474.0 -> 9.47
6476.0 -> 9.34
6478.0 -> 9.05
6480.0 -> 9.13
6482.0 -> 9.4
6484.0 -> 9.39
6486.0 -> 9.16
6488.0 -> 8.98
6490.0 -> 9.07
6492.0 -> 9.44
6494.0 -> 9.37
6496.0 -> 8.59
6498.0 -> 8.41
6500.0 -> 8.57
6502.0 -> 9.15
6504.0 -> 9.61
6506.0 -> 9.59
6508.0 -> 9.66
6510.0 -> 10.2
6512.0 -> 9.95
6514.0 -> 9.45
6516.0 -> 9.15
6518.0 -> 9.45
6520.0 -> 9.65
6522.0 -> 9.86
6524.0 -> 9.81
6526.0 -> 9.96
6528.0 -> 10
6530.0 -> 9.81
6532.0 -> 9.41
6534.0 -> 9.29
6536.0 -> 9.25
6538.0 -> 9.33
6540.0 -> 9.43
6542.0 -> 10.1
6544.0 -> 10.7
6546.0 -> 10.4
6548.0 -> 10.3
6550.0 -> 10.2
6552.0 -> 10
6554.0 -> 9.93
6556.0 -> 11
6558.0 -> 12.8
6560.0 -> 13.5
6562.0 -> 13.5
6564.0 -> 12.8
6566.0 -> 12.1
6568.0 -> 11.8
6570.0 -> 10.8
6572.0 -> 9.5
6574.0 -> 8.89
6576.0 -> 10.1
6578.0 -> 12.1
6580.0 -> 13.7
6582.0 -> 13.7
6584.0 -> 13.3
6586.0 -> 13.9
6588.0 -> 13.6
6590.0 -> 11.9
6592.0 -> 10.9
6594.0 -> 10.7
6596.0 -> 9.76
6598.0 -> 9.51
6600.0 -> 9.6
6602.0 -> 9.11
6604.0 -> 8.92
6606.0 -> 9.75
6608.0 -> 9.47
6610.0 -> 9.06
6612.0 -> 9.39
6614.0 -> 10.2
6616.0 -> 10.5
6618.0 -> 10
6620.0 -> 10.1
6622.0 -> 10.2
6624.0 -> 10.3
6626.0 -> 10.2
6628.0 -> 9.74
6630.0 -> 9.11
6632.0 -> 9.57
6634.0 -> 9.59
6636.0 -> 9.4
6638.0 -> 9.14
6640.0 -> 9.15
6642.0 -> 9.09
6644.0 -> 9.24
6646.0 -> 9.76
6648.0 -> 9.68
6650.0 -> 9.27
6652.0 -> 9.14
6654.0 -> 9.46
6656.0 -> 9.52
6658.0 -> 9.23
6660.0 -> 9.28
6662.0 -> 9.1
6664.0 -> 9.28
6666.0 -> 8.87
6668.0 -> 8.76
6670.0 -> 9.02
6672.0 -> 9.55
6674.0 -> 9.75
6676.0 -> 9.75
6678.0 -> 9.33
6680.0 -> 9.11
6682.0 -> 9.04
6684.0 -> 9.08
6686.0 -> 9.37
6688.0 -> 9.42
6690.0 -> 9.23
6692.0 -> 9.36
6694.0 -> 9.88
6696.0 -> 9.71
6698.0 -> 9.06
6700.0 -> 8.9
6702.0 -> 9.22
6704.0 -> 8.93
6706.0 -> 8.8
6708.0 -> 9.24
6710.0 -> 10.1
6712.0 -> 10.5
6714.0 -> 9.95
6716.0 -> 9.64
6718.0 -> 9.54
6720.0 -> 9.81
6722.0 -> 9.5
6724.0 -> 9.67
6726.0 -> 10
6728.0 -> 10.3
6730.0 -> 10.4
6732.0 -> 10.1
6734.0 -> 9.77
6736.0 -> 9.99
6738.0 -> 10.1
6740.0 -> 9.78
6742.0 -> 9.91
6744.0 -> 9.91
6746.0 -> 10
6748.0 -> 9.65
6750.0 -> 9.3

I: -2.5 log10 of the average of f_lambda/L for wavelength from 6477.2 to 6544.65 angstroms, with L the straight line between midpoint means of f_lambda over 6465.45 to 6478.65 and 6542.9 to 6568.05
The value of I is 0.09 mag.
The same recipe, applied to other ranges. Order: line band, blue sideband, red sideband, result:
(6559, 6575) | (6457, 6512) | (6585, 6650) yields -0.19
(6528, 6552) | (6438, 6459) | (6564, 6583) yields 0.11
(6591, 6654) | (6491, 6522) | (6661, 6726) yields -0.03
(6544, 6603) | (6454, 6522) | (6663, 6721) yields -0.21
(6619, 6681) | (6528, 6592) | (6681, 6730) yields 0.08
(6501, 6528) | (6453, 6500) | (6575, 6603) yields 0.03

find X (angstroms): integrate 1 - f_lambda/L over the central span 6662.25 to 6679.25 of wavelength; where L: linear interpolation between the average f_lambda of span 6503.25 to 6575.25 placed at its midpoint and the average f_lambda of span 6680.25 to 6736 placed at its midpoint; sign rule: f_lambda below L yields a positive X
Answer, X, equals 0.8 angstroms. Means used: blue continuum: 10.3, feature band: 9.28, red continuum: 9.58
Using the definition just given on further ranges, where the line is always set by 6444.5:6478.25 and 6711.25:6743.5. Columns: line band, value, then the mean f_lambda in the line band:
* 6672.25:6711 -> 1.99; 9.33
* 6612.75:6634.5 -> -0.65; 9.96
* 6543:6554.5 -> -0.96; 10.3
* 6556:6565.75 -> -3.43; 12.8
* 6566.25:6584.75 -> -3.87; 11.5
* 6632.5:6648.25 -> 0.55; 9.37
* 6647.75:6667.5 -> 1.01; 9.25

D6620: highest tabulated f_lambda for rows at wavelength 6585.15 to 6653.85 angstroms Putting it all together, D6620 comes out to 13.9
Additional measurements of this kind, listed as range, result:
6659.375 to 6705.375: 9.88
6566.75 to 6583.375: 13.7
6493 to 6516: 10.2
